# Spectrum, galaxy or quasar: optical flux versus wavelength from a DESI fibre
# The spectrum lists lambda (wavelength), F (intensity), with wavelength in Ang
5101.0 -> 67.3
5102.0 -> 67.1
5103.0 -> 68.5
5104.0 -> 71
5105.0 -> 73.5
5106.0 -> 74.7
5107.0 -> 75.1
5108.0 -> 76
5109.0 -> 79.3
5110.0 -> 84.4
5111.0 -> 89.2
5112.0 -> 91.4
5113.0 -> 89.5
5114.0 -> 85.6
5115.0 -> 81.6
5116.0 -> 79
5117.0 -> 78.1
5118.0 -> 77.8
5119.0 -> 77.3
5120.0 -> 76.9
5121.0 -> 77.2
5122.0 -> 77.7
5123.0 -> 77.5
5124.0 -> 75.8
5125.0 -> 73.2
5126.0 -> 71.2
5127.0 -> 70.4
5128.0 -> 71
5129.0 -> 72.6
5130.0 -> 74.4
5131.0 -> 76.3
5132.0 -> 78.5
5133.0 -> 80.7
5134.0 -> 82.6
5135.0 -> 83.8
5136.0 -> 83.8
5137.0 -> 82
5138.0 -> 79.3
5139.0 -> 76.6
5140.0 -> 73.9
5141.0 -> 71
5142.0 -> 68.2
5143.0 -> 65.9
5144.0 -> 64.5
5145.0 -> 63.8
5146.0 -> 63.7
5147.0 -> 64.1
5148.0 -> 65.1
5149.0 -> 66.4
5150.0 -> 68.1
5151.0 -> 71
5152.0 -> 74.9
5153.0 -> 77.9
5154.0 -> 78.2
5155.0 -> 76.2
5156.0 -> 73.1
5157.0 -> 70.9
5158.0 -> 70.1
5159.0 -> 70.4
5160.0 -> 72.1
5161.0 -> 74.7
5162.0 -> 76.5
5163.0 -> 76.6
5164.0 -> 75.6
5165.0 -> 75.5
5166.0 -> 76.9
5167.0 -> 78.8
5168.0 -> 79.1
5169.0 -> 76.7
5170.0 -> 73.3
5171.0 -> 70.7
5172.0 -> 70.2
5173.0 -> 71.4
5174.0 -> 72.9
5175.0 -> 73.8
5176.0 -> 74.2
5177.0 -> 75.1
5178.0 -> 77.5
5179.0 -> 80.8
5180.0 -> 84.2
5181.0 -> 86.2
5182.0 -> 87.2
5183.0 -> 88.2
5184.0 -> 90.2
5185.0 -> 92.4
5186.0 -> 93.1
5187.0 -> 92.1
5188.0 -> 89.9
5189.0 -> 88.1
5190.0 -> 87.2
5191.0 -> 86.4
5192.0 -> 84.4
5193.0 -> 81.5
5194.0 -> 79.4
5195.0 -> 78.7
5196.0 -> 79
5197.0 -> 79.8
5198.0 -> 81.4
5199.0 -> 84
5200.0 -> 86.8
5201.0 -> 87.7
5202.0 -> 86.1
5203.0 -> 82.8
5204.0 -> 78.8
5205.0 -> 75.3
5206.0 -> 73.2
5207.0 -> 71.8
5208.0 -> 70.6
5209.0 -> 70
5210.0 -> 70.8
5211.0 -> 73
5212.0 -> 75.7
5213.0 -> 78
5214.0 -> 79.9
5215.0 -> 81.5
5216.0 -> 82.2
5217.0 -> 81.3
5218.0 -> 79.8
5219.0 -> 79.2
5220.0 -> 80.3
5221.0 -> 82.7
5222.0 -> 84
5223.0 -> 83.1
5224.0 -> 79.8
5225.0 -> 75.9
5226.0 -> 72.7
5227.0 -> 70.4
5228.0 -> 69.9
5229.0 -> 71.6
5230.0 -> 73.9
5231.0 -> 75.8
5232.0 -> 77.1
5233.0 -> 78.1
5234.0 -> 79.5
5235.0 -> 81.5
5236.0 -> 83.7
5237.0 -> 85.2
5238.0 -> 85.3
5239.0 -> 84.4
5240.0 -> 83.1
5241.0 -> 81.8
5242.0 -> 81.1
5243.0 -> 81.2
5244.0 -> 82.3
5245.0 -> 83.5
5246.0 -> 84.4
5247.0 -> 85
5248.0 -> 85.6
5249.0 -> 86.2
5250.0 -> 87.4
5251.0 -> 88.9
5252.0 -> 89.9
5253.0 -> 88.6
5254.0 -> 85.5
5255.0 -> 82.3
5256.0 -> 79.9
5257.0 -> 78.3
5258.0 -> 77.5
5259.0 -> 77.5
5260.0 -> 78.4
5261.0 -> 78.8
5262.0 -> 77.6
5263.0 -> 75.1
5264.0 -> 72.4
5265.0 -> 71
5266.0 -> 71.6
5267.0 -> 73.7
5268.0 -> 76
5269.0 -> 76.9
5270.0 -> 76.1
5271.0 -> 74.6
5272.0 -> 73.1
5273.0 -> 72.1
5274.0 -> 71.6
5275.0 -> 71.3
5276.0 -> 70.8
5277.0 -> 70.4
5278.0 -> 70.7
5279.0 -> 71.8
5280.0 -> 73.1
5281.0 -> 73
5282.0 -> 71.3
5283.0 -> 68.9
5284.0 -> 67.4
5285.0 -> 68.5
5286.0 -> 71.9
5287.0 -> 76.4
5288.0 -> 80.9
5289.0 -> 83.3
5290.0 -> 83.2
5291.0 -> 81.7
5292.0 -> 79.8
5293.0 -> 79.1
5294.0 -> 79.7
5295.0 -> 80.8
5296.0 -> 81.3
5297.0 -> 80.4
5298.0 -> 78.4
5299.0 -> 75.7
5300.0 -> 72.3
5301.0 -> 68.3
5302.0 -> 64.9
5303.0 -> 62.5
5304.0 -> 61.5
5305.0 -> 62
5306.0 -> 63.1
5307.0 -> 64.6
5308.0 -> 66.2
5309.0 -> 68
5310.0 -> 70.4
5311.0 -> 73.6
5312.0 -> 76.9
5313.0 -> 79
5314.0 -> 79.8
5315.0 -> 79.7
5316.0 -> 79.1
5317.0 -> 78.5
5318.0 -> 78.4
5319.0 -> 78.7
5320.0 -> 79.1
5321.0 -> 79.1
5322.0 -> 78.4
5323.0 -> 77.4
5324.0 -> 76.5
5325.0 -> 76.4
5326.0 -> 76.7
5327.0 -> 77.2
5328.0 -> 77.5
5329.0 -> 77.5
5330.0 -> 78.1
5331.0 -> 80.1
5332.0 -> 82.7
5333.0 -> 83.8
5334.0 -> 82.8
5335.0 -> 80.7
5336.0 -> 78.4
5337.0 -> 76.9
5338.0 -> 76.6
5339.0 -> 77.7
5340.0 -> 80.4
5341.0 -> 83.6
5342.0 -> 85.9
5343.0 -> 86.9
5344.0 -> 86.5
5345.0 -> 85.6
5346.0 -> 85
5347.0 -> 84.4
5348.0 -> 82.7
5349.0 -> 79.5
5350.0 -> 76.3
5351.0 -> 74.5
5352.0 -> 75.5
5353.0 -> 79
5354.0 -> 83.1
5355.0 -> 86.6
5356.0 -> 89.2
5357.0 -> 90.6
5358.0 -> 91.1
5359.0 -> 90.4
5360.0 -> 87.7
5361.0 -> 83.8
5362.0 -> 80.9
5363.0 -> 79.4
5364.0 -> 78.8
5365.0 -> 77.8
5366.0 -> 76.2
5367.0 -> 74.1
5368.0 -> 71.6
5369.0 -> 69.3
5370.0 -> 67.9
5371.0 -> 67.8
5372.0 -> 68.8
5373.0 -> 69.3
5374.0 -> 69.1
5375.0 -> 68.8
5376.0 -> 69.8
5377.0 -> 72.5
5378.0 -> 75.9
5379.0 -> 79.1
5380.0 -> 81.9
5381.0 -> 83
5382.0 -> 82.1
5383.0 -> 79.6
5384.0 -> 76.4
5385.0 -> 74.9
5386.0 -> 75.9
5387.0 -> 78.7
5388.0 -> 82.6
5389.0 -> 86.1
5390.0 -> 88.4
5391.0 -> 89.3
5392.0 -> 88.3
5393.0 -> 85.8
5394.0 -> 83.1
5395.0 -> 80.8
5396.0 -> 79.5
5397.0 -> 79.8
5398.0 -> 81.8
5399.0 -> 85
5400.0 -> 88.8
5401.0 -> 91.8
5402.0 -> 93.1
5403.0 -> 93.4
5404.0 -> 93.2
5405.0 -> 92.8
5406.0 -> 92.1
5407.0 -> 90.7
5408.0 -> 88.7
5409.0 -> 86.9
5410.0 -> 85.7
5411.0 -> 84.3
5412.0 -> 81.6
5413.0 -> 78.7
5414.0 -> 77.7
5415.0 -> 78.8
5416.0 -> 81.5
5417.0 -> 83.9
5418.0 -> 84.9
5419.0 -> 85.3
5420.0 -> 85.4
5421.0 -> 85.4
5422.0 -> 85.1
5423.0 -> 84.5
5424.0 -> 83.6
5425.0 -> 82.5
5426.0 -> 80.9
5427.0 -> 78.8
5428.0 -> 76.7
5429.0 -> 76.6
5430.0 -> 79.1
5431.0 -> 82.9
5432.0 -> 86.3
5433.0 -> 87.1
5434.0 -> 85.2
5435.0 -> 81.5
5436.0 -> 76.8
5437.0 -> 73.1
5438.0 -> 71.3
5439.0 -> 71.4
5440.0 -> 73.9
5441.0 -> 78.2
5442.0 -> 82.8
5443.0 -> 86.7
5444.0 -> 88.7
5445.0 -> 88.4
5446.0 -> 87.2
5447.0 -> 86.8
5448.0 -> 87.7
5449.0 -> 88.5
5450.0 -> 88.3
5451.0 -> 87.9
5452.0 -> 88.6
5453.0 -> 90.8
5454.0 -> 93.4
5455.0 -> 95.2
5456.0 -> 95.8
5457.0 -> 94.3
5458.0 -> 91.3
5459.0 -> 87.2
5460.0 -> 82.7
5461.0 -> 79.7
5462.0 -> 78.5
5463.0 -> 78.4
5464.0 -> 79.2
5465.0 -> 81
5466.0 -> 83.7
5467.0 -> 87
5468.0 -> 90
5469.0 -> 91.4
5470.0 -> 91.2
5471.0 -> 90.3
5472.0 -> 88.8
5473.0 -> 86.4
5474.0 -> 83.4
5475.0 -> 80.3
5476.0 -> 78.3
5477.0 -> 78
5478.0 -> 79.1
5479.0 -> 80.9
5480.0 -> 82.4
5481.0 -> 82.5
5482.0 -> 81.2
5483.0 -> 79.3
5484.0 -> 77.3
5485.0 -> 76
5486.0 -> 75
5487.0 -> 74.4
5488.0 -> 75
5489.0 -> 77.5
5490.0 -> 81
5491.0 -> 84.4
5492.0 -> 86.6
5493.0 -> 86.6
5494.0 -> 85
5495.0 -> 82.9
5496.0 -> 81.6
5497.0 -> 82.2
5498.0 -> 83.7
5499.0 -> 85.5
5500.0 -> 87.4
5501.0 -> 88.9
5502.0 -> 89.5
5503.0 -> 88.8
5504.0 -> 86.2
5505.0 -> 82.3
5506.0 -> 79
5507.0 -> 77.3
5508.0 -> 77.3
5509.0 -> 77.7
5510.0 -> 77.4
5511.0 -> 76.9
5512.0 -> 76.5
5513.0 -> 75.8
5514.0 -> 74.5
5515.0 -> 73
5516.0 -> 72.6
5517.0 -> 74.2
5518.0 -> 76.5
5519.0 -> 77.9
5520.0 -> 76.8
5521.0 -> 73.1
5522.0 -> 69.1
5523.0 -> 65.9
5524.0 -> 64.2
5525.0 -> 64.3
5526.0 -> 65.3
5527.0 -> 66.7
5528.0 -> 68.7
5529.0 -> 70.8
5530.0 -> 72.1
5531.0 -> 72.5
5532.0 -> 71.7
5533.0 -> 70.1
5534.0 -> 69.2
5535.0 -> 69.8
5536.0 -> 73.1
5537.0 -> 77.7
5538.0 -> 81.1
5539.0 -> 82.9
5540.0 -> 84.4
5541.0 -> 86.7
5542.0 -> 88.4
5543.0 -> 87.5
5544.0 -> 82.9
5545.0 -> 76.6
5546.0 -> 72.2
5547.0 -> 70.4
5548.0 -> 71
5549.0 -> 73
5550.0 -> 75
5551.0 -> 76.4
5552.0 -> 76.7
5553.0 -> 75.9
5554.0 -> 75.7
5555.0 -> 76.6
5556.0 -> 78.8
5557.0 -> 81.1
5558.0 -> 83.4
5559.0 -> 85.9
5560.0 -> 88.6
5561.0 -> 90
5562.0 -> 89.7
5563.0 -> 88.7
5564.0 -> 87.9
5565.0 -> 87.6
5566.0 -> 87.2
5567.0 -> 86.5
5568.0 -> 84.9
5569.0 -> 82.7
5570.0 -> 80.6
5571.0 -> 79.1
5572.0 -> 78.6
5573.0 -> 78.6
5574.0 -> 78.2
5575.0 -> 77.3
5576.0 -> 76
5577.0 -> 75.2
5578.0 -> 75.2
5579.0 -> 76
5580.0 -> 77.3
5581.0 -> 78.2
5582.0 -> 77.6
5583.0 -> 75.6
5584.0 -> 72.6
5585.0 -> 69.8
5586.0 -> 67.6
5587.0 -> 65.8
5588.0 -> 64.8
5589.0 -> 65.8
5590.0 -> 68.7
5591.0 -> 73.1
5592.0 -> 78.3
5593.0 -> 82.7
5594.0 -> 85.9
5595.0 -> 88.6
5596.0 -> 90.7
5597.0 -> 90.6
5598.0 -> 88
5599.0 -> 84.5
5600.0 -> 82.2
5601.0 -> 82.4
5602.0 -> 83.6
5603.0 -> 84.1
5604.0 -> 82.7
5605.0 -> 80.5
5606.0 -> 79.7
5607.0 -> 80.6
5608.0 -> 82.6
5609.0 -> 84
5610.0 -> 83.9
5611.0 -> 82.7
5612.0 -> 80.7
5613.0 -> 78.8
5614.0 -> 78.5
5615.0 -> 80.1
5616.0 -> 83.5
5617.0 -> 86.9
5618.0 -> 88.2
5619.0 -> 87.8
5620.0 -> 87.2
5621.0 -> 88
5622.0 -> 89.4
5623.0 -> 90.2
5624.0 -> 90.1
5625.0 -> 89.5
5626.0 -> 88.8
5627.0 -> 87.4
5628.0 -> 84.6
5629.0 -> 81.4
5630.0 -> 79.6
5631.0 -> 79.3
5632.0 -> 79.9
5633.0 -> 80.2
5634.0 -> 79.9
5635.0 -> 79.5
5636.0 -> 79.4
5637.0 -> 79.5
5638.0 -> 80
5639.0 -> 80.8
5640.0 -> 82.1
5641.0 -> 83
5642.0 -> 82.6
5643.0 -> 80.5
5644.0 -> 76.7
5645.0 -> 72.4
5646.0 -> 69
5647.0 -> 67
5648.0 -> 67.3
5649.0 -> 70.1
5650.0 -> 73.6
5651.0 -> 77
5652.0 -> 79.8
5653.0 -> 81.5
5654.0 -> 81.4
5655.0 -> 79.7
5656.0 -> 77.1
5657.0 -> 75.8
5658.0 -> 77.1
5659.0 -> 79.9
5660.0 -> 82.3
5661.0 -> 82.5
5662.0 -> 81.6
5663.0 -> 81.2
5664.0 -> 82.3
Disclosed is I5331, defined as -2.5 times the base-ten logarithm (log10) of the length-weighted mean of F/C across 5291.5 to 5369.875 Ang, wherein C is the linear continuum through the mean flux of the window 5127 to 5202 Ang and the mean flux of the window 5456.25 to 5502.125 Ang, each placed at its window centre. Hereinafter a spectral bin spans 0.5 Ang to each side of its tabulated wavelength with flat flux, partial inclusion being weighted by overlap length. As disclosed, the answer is 0.03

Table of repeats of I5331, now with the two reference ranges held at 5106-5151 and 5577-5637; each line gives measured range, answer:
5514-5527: 0.13 mag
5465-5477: -0.08 mag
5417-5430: -0.05 mag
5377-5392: -0.03 mag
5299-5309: 0.18 mag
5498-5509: -0.05 mag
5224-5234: 0.03 mag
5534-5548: 0.02 mag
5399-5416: -0.11 mag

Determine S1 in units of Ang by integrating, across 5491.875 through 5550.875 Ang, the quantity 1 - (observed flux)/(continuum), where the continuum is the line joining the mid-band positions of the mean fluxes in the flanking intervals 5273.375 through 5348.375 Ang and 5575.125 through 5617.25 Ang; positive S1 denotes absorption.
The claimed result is 0.9 Ang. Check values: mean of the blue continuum 76.3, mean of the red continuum 79.1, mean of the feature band 77.2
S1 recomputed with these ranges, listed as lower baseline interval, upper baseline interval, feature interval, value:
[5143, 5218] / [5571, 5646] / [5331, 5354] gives -0.7 Ang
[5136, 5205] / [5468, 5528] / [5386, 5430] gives -3.2 Ang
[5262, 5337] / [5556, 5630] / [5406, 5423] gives -1.5 Ang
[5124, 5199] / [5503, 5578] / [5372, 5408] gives -2.3 Ang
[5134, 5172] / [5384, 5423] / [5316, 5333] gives 0.6 Ang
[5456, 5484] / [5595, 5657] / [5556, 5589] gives 1.2 Ang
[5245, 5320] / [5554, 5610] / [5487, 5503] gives -0.9 Ang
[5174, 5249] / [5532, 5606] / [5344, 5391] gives 0.6 Ang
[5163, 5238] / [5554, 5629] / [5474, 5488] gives 0.4 Ang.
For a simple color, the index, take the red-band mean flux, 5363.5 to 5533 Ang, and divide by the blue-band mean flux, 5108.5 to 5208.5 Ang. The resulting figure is 1.04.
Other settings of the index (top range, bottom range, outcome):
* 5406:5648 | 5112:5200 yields 1.04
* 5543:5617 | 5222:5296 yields 1.02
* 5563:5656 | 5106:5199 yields 1.04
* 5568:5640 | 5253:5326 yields 1.08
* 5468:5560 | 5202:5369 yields 1.01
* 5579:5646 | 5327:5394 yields 1.01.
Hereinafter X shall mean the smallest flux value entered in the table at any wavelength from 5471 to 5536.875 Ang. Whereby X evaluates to 64.2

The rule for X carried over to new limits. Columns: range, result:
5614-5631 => 78.5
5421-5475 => 71.3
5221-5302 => 64.9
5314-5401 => 67.8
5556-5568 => 78.8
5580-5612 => 64.8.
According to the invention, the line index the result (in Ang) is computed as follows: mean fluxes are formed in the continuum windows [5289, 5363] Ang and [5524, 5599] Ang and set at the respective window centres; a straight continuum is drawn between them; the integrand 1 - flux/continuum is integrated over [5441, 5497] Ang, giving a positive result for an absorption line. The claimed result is -4.5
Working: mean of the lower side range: 78.5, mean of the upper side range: 77.9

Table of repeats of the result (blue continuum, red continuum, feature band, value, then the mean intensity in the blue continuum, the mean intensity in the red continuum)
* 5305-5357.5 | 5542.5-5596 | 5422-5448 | -0.90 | 78.8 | 78.6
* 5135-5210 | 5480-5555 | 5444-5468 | -3.02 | 77.3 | 77.4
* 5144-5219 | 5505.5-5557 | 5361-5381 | 0.55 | 77.7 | 75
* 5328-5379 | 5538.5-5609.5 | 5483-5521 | -0.10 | 79.2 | 80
